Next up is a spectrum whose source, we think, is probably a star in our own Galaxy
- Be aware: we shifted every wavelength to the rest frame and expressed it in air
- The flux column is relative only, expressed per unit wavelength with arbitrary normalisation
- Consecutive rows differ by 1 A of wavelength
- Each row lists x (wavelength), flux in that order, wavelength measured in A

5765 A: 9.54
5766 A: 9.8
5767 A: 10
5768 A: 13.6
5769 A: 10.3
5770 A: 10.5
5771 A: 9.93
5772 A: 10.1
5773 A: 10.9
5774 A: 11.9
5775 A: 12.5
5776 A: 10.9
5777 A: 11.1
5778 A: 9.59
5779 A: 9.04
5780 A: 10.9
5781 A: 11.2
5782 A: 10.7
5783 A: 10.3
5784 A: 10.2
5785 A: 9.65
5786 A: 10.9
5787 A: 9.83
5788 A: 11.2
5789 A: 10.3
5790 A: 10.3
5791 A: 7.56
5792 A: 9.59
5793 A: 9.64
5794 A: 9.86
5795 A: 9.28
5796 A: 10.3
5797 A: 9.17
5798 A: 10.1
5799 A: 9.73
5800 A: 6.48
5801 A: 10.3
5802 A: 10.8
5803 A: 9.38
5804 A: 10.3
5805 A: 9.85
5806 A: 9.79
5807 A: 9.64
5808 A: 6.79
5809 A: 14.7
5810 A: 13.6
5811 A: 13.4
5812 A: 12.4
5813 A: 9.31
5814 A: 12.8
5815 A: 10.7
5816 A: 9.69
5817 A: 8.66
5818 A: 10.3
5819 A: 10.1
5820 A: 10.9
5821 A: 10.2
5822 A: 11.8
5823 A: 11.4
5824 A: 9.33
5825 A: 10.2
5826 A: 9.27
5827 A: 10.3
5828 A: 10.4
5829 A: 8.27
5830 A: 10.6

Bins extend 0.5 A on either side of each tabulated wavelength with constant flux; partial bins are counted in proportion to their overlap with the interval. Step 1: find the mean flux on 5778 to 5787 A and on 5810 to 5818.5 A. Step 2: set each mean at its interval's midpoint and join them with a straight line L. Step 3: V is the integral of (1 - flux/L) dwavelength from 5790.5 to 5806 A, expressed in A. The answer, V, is 1.7 A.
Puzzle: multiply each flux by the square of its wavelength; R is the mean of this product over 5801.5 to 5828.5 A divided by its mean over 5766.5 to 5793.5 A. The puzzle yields 1.02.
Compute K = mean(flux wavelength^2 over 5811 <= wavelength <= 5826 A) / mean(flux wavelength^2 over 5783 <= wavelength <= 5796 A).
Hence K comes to 1.08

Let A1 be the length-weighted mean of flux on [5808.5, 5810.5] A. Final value 14.1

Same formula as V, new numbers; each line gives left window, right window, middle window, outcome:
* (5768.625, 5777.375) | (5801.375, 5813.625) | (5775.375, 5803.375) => 2.38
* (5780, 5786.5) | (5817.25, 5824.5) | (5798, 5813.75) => 0.08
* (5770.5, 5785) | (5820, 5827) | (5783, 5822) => 1.03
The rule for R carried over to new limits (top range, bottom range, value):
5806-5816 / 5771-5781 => 1.06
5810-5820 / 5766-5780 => 1.03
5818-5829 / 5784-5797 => 1.06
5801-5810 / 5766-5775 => 0.96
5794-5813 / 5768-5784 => 0.97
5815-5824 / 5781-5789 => 1.00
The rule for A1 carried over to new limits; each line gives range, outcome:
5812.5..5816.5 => 10.6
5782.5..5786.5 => 10.3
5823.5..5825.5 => 9.77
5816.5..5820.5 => 9.99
